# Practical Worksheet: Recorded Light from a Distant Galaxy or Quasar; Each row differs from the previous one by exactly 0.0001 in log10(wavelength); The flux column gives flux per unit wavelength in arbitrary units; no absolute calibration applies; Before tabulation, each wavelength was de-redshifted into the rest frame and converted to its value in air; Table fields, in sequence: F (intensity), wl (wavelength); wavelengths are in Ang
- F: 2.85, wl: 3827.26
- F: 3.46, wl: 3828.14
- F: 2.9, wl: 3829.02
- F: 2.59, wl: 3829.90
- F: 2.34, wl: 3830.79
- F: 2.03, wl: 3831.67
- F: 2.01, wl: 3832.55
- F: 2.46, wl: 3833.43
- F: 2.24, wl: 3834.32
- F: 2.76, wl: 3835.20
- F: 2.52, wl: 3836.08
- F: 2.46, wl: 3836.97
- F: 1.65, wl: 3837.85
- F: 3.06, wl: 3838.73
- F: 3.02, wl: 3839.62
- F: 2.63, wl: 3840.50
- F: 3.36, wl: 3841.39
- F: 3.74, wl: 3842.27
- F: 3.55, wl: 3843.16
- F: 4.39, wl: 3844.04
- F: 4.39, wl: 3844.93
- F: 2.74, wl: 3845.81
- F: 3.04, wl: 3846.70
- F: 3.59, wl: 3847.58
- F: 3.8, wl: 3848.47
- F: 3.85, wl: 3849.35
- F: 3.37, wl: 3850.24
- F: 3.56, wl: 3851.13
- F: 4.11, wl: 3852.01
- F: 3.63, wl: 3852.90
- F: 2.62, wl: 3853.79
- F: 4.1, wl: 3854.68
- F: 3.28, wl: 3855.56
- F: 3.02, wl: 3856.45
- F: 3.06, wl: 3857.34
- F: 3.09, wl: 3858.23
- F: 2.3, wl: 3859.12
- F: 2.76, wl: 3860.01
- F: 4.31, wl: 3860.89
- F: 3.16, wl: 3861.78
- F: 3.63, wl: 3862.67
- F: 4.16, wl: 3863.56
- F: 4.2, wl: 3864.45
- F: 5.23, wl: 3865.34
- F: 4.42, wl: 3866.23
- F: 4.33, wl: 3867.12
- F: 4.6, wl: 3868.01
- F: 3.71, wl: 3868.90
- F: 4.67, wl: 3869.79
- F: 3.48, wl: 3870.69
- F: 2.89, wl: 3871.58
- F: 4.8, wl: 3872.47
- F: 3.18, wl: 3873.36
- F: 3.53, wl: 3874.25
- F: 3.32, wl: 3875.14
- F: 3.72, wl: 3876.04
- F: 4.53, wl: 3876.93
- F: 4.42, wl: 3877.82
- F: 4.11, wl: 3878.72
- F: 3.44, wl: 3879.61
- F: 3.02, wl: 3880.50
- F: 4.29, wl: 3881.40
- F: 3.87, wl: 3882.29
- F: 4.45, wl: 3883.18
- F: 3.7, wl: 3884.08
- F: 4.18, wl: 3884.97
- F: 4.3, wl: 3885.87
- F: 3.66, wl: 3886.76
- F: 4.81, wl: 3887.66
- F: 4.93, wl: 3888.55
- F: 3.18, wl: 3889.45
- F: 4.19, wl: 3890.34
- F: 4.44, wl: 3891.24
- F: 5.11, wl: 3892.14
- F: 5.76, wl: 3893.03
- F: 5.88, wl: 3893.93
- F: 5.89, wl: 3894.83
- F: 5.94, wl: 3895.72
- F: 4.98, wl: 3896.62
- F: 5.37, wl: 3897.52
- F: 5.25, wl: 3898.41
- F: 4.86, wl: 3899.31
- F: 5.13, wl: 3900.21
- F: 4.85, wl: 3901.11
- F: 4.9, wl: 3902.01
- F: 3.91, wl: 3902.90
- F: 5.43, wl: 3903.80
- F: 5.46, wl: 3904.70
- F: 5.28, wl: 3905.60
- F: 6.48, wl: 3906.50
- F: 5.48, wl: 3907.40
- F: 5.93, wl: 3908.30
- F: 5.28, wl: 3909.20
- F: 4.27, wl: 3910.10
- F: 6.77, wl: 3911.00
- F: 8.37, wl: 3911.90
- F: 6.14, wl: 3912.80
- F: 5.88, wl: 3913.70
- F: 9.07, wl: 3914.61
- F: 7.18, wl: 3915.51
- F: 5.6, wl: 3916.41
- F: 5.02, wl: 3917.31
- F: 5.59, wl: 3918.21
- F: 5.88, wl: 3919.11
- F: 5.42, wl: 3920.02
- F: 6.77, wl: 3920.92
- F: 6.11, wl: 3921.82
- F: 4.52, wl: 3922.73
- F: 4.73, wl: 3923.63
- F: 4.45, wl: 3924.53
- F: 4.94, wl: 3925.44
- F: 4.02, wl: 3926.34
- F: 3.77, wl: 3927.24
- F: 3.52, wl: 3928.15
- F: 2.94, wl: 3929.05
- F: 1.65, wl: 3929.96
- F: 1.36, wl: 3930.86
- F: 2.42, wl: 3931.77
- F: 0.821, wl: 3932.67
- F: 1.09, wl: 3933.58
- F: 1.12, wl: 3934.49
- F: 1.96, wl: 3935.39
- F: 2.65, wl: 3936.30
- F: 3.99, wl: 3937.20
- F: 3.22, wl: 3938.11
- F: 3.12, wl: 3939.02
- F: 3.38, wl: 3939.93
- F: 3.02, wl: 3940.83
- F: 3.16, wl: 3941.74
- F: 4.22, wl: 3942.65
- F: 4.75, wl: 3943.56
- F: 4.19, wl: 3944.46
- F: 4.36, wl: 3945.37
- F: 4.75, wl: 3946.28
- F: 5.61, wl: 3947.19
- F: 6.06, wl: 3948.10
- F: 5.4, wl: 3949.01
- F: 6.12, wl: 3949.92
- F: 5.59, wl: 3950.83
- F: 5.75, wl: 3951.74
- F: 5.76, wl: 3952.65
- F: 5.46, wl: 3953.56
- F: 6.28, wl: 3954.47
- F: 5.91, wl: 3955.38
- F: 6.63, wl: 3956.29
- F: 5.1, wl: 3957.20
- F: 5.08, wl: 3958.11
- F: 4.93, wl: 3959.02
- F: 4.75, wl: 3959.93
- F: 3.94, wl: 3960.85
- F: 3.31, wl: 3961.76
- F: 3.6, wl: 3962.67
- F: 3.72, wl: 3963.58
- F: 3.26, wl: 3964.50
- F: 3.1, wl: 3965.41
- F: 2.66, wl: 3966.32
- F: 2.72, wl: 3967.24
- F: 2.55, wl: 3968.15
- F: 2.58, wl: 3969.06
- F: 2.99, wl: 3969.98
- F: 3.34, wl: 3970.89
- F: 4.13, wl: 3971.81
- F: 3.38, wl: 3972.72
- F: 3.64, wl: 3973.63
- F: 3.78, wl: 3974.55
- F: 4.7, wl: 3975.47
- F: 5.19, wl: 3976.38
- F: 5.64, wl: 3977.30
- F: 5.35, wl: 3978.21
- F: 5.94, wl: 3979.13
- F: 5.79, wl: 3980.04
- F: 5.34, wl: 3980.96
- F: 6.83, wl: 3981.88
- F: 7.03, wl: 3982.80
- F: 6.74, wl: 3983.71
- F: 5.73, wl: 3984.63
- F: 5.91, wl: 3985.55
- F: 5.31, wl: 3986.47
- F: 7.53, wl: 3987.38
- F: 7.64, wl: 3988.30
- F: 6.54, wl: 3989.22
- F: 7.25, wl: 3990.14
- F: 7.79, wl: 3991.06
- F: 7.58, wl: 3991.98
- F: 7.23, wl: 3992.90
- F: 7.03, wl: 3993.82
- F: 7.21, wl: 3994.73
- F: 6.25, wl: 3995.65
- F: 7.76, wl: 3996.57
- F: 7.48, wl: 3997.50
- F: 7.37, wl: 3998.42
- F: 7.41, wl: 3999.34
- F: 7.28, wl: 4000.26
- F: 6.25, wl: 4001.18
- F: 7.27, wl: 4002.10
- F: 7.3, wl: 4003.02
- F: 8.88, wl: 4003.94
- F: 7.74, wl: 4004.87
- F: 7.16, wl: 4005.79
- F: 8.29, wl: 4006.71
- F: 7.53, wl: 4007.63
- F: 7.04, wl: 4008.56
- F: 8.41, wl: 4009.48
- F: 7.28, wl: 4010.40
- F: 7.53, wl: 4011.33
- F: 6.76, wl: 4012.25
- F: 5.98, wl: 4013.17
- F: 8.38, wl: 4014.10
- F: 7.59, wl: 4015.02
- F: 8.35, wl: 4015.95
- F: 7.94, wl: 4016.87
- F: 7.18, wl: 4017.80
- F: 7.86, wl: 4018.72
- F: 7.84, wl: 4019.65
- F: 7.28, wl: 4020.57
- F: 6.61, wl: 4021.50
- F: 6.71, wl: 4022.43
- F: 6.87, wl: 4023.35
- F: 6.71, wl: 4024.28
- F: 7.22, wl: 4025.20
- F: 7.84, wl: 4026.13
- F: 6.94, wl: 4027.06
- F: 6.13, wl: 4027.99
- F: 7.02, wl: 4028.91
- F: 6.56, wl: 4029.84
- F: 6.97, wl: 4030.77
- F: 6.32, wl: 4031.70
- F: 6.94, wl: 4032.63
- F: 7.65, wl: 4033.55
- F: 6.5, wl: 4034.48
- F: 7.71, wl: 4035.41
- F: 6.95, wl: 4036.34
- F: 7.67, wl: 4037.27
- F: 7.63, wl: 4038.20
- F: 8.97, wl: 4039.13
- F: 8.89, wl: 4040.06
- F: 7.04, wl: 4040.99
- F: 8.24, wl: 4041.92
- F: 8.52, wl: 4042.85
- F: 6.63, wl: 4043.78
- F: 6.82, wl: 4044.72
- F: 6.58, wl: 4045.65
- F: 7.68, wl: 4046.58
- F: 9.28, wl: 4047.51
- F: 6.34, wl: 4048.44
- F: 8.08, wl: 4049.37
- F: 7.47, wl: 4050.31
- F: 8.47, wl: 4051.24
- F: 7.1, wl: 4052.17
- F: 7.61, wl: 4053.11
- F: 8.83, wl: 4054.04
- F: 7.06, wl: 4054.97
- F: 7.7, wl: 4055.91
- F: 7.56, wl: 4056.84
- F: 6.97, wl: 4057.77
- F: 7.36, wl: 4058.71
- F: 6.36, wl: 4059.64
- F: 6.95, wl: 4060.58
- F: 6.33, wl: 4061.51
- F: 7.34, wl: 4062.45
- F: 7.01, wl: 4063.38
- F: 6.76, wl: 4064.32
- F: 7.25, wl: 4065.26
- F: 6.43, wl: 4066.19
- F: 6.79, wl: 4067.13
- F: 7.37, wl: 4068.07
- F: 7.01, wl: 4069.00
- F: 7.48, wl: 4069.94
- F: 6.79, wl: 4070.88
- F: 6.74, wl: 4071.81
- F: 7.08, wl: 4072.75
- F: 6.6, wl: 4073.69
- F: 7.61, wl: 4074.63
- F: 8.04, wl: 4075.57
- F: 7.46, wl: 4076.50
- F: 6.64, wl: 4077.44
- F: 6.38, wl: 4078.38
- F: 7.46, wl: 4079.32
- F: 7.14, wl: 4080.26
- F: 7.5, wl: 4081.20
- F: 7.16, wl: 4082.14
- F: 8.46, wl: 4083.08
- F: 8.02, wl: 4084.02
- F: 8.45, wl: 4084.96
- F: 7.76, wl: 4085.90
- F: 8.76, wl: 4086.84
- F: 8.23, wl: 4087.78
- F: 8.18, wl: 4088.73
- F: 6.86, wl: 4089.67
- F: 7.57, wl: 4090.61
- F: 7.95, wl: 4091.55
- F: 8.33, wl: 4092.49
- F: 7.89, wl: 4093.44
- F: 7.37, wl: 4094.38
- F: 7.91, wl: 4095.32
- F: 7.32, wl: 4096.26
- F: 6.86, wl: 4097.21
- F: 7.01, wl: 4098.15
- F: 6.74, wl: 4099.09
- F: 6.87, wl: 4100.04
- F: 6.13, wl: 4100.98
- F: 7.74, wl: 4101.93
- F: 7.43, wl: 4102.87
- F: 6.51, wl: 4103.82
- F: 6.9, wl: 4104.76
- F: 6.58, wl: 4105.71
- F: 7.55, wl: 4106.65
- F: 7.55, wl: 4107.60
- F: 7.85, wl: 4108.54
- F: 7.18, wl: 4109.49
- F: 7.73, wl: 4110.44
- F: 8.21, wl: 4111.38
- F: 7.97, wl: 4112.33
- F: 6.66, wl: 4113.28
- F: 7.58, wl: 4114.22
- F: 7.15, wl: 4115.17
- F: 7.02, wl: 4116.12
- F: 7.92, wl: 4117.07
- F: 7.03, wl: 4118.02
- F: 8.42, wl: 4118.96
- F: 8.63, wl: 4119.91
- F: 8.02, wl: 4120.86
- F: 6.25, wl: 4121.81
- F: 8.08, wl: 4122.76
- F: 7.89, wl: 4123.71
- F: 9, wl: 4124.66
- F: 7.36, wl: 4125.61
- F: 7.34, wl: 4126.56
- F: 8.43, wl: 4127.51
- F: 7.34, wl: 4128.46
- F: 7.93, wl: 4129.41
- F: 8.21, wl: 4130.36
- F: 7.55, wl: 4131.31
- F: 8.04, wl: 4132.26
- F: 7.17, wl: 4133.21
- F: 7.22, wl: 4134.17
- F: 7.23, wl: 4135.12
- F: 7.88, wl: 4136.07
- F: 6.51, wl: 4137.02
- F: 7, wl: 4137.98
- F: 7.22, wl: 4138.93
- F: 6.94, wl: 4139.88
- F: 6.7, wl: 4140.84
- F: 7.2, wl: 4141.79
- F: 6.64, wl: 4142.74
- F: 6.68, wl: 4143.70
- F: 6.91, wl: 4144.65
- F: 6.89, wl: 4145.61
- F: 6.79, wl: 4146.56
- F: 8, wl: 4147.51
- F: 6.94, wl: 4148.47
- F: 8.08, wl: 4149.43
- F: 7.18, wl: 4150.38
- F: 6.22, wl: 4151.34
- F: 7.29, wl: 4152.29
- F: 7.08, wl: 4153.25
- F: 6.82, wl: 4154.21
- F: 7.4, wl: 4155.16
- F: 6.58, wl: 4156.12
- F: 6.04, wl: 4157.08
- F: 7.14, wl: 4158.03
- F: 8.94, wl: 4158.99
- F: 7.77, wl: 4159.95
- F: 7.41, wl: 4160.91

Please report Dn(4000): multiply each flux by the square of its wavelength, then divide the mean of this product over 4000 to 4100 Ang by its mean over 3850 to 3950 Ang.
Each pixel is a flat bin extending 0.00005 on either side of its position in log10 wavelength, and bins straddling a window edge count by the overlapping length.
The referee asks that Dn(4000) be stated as 1.8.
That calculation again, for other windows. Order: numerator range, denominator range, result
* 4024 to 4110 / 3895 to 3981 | 1.71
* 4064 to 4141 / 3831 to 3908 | 2.11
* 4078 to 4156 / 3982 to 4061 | 1.06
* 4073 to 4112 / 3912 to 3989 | 1.74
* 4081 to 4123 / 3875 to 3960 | 1.76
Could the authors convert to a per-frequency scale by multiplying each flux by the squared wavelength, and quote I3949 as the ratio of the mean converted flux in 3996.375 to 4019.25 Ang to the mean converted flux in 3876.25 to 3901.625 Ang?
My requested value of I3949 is 1.7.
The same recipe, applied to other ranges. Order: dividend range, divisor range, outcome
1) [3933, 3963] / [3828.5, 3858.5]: 1.49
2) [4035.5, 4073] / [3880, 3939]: 1.72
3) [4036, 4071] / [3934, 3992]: 1.63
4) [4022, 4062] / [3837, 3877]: 2.25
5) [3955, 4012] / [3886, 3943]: 1.31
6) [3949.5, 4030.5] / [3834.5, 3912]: 1.58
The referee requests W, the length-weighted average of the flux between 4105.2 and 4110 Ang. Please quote 7.33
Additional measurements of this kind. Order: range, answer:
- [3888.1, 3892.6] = 4.38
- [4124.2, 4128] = 8.03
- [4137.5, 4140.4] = 7.04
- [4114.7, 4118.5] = 7.29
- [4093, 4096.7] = 7.64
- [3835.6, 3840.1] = 2.55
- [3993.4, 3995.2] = 7.16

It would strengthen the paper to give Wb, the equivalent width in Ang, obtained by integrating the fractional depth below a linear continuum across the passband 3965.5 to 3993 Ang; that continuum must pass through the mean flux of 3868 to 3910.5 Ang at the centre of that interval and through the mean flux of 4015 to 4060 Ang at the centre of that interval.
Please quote 4.7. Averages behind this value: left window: 4.56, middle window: 5.24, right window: 7.4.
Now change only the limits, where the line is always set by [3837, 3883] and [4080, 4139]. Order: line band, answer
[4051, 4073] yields -1.2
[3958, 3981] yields 5.8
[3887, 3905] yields -3.5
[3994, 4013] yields -4.8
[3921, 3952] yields 6.6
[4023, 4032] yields -0.9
